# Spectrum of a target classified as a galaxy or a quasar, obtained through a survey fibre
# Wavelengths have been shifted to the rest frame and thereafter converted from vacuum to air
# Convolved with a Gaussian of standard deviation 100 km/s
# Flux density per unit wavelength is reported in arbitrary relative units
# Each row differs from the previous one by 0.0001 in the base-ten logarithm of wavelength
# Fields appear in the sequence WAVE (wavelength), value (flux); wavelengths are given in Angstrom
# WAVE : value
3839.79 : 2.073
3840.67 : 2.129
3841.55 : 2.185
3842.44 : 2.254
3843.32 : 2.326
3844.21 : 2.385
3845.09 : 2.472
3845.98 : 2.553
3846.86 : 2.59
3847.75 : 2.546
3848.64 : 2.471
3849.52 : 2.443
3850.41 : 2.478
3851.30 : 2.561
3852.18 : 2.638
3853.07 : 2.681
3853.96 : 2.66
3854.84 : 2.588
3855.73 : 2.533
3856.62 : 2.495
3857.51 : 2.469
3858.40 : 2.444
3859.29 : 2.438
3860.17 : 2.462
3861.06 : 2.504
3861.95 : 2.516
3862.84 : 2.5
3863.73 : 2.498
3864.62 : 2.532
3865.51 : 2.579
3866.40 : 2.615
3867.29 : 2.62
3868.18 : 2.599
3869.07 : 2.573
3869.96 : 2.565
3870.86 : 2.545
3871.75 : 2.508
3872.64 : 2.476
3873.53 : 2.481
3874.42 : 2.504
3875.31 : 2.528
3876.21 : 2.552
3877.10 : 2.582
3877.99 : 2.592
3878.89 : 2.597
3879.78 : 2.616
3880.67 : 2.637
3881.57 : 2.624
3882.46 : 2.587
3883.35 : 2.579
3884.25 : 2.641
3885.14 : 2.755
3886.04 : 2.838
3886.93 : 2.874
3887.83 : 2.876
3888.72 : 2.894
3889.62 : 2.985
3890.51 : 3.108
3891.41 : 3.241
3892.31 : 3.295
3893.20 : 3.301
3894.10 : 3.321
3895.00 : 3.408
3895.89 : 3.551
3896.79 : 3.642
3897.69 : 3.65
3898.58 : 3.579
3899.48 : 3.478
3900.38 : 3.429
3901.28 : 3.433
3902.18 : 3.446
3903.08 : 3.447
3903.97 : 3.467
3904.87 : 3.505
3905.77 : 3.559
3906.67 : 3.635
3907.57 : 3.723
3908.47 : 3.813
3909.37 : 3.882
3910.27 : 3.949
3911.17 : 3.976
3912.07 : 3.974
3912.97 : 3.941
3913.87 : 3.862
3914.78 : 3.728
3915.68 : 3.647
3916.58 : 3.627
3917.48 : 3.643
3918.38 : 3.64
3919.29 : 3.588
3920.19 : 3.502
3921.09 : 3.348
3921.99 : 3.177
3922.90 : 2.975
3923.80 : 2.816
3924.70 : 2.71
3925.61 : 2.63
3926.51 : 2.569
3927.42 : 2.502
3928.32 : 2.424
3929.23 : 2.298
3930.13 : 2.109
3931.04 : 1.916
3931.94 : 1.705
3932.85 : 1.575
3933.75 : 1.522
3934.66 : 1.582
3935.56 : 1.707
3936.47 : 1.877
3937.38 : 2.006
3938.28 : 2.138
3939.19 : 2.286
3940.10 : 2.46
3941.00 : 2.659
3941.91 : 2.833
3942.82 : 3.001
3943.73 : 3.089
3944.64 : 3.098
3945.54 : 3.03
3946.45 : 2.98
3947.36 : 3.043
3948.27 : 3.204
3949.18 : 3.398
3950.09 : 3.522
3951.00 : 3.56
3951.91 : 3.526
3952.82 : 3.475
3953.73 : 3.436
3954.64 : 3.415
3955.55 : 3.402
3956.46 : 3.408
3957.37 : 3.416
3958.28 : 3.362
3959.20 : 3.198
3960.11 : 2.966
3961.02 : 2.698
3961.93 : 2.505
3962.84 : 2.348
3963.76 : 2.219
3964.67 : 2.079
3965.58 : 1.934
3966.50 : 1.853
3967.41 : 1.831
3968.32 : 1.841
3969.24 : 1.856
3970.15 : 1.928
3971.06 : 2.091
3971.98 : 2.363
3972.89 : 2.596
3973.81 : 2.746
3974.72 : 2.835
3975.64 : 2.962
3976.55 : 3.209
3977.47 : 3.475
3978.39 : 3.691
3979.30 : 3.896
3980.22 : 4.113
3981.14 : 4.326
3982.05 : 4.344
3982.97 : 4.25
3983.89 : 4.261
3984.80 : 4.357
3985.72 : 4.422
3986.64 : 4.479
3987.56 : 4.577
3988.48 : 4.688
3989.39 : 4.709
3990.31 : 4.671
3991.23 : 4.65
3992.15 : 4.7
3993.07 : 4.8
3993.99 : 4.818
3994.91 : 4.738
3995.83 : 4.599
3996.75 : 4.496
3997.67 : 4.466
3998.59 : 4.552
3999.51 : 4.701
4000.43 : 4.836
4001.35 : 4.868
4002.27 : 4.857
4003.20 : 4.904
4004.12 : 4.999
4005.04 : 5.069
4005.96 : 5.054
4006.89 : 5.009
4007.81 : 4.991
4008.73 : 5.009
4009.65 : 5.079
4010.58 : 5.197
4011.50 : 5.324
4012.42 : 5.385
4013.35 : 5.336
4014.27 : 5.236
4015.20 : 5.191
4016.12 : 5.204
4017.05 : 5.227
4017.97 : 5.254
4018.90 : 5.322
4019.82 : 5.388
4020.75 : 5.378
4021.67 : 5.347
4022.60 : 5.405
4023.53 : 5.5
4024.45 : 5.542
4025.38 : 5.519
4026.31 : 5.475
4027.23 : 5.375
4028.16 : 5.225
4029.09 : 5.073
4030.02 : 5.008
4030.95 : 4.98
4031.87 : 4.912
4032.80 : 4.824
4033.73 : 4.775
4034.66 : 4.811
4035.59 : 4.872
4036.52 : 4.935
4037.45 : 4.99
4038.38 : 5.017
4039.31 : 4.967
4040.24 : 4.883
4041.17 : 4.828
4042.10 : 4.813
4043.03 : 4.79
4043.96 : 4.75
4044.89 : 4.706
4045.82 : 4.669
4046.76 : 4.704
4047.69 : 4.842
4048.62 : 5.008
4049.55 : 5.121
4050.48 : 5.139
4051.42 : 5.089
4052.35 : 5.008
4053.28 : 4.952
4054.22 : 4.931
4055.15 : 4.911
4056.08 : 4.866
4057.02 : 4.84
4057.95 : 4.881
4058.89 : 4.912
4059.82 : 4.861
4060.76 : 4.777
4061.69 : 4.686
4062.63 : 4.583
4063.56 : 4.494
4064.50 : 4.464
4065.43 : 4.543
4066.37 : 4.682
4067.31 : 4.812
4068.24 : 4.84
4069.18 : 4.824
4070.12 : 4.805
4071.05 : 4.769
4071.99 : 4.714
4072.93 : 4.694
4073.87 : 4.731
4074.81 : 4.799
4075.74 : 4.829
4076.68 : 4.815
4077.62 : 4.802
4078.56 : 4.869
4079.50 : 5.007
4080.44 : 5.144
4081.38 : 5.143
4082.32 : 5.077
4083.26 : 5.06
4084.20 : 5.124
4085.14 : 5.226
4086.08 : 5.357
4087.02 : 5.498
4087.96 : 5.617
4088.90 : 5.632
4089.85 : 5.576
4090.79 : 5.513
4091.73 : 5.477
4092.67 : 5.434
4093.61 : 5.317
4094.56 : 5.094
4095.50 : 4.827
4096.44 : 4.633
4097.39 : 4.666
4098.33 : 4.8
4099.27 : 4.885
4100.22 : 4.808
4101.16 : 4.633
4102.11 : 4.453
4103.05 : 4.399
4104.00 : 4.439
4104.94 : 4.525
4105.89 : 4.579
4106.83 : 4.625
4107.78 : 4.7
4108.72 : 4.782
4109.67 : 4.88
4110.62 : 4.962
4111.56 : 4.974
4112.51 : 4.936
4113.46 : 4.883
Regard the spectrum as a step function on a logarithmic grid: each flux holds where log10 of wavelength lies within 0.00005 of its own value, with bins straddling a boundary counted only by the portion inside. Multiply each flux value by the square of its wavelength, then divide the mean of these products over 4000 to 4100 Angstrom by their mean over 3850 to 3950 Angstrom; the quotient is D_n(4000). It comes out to 1.88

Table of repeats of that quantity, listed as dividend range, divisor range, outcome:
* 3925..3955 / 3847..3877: 1.08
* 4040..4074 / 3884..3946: 1.70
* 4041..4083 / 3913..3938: 1.91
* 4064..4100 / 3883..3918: 1.60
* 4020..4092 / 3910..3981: 1.84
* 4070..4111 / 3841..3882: 2.20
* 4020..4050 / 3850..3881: 2.15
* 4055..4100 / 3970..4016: 1.18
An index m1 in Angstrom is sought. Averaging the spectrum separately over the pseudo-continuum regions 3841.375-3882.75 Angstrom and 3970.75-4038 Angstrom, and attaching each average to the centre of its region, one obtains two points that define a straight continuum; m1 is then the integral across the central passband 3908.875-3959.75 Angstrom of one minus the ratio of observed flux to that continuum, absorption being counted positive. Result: 8.5 Angstrom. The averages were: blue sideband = 2.53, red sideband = 4.67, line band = 2.99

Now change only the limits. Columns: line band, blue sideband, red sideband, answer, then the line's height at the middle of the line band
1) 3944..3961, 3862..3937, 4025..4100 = 1.5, 3.6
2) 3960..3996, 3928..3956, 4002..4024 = 5.3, 3.94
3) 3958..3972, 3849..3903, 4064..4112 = 5.2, 3.68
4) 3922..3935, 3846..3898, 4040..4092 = 4.2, 3.36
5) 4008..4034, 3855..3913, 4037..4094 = -4.5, 4.47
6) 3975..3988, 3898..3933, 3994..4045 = 1.1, 4.38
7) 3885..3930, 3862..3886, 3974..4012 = -3.3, 3.12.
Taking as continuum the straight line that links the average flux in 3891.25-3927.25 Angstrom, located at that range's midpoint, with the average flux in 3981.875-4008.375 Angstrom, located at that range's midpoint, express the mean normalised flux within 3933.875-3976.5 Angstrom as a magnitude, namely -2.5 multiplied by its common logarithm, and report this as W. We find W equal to 0.46 mag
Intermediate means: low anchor 3.47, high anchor 4.69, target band 2.69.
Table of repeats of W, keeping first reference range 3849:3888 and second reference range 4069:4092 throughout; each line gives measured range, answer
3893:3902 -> -0.192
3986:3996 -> -0.162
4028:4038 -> -0.095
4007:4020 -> -0.212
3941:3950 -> 0.138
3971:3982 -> 0.179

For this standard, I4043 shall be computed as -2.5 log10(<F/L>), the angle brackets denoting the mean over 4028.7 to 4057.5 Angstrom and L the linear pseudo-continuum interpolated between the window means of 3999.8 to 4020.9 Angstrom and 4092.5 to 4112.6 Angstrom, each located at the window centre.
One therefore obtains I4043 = 0.02 mag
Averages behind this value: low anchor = 5.13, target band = 4.9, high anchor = 4.78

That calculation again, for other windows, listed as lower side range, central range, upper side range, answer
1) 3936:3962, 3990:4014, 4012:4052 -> -0.13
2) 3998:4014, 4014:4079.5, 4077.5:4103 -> 0.02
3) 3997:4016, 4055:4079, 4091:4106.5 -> 0.03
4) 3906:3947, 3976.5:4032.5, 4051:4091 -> -0.21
